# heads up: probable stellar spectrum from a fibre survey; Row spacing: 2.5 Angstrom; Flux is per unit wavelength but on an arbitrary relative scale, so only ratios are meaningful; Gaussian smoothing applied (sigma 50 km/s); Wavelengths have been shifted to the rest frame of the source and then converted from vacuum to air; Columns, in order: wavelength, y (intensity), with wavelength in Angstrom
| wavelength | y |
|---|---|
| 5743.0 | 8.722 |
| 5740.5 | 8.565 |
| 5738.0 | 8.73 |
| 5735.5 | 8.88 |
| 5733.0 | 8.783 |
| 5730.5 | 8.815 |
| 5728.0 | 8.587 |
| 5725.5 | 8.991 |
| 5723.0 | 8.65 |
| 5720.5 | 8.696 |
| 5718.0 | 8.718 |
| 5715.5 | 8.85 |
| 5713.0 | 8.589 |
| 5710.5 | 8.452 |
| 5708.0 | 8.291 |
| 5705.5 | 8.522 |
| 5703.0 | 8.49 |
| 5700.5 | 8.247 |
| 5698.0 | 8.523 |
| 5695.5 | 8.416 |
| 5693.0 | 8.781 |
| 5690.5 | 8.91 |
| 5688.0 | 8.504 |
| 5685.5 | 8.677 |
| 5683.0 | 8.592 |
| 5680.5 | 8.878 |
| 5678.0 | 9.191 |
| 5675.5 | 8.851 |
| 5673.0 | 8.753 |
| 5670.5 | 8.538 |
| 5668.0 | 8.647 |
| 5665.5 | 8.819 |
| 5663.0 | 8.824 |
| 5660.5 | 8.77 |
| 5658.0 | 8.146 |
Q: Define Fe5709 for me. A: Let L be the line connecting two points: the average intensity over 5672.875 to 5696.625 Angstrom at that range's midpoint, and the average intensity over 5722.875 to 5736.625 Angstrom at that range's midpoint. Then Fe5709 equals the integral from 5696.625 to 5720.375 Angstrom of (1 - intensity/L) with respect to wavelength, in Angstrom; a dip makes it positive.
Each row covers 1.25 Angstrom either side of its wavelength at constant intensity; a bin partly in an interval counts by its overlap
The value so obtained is 0.7 Angstrom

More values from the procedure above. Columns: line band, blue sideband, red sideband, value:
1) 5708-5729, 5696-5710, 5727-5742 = -0.2 Angstrom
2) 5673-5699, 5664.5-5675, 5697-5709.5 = -0.5 Angstrom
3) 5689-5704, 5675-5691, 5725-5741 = 0.4 Angstrom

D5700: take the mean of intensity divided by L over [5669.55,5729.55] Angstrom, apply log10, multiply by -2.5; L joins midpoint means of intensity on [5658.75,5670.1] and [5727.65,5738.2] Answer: 0.01 mag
